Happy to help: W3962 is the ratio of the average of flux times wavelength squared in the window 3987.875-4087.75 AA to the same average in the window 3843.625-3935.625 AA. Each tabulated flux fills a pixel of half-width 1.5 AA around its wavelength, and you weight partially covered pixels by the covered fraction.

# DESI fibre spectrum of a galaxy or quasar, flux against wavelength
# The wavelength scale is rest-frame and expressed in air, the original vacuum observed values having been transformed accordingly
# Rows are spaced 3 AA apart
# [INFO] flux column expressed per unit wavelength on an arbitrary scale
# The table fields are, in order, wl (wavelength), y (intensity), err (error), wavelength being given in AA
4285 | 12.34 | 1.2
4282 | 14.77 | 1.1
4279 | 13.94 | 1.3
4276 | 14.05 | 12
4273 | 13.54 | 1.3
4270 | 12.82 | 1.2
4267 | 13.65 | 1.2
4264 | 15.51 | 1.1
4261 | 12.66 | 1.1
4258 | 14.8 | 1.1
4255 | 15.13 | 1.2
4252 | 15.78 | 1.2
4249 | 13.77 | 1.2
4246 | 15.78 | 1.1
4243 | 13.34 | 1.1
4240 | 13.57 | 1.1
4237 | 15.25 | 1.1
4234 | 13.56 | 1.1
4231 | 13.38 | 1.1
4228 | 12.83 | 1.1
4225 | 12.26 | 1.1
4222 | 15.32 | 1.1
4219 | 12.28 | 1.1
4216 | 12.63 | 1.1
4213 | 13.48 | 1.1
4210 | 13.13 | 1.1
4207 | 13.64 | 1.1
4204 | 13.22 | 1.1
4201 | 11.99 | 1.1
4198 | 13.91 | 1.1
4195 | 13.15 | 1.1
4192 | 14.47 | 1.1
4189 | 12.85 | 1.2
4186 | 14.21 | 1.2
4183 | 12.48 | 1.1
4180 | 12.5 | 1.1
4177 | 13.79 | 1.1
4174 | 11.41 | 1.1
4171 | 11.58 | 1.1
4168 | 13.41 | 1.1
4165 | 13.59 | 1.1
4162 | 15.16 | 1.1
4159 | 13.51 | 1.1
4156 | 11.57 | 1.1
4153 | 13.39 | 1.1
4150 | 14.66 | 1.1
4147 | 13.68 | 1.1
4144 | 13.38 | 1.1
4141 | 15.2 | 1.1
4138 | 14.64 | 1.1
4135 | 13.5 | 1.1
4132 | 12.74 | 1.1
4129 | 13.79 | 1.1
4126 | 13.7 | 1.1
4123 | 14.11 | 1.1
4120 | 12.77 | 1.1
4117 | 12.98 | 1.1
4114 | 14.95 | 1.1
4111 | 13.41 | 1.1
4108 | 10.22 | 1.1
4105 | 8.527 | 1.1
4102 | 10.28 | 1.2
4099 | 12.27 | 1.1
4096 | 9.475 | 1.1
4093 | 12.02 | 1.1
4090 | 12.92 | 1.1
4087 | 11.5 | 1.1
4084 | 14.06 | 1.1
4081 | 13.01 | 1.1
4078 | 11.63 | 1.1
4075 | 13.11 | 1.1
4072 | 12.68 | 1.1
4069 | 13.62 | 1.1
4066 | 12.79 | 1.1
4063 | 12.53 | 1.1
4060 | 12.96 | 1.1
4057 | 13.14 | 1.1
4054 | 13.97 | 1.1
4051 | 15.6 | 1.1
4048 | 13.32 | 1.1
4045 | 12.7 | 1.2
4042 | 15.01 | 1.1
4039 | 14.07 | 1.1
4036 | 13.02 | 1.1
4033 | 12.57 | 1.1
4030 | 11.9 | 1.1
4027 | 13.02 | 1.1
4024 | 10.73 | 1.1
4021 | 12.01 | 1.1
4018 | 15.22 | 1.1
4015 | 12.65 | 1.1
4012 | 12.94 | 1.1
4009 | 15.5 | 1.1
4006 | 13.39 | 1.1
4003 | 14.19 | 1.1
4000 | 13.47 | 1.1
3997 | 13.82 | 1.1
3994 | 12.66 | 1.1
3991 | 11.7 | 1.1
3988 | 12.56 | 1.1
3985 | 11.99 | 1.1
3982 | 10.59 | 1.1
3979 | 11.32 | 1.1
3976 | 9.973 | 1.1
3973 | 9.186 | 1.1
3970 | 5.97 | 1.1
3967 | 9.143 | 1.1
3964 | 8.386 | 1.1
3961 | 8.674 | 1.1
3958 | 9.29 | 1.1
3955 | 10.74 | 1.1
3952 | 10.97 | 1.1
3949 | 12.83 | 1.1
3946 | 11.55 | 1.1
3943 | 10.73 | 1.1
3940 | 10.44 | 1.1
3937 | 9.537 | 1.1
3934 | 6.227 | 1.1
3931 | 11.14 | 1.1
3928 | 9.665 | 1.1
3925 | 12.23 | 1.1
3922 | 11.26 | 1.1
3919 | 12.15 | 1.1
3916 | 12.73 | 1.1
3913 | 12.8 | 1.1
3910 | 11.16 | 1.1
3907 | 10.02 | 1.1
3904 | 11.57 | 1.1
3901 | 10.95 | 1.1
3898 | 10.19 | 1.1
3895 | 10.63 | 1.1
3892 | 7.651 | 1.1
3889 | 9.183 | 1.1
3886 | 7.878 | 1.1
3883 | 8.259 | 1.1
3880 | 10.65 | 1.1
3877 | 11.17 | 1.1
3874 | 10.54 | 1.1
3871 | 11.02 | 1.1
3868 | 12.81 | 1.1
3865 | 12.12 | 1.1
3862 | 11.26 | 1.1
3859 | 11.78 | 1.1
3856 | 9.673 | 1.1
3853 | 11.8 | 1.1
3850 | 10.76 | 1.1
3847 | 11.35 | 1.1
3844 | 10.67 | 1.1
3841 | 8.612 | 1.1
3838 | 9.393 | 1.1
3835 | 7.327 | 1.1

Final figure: 1.33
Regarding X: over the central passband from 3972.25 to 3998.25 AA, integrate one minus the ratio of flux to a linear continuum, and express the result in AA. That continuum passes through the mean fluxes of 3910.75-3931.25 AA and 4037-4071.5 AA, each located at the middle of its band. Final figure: 2.2 AA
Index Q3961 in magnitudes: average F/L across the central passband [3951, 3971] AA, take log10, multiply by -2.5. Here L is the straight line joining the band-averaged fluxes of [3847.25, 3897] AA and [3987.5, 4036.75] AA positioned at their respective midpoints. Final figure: 0.31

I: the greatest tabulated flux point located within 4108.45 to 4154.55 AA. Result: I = 15.2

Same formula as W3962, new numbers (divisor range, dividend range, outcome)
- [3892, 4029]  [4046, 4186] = 1.24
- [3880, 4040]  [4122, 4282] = 1.37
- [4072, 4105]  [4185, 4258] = 1.23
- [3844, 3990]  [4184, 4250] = 1.49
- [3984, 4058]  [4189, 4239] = 1.11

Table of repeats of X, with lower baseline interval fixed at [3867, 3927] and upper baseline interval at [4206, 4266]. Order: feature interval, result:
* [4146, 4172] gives -0.5 AA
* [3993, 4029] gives -4.6 AA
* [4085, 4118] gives 2.5 AA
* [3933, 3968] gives 4.0 AA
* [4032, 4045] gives -1.7 AA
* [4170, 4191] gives 1.0 AA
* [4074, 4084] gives -0.3 AA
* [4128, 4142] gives -1.1 AA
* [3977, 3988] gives 0.1 AA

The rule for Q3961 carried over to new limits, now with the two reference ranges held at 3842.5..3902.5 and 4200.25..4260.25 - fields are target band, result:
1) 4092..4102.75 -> 0.14 mag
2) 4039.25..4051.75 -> -0.16 mag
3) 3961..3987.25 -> 0.19 mag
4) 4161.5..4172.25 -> -0.01 mag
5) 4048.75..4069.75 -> -0.11 mag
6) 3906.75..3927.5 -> -0.08 mag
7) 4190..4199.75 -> -0.02 mag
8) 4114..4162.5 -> -0.06 mag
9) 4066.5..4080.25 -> -0.04 mag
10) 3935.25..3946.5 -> 0.08 mag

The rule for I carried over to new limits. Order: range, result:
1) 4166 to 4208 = 14.47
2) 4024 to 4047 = 15.01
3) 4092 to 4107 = 12.27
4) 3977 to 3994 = 12.66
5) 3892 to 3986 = 12.83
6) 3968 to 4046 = 15.5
